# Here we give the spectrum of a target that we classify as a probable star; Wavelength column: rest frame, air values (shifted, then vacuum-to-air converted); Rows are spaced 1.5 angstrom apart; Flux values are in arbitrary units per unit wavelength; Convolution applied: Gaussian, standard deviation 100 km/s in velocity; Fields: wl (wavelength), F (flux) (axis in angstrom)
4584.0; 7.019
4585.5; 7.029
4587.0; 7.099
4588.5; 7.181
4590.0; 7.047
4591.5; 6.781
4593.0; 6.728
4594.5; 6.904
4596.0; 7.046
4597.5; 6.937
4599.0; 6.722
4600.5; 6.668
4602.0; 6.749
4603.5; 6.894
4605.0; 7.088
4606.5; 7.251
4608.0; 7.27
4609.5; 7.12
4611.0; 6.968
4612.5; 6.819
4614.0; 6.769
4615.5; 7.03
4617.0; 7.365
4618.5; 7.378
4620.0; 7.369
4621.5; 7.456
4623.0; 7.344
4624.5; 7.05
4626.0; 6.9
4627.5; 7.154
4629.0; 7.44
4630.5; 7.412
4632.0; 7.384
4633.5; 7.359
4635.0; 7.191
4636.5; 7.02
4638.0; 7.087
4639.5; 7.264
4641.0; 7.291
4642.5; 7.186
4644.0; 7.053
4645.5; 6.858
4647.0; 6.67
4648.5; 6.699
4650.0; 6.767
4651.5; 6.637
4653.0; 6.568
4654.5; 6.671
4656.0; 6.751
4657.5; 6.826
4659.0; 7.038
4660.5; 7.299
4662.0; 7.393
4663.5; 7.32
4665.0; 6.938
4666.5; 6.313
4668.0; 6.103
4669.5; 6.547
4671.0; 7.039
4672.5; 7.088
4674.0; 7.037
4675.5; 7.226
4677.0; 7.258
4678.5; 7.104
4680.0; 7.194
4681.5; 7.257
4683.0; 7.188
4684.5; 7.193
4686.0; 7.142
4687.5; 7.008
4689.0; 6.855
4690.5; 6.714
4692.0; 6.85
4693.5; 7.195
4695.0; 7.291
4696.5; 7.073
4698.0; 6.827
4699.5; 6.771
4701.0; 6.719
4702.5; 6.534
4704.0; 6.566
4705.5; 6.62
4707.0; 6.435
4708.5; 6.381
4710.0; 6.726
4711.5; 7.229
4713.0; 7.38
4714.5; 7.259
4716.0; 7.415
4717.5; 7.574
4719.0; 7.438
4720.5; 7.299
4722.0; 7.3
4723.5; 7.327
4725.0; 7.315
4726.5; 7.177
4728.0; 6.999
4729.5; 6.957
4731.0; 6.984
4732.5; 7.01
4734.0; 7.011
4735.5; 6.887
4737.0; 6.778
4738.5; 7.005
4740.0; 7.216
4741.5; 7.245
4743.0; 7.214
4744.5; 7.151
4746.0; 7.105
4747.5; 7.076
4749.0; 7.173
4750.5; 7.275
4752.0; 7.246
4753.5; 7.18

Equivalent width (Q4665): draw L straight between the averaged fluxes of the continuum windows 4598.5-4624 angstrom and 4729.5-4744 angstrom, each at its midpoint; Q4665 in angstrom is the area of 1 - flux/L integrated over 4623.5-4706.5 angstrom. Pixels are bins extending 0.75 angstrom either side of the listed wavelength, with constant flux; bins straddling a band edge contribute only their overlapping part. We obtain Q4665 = 0.9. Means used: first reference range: 7.08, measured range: 6.98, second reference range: 7.04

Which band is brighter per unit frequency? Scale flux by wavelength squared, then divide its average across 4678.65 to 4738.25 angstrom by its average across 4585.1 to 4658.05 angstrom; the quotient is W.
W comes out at 1.04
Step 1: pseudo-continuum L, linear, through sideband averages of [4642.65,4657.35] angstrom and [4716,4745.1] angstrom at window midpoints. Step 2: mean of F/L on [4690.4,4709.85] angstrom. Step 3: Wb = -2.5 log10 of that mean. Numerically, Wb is 0.04 mag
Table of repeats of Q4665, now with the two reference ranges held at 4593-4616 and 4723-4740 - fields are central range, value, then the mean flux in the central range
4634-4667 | 0.1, 6.96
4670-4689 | -0.3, 7.13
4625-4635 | -0.4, 7.26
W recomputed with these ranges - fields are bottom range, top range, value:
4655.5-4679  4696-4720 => 1.01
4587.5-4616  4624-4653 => 1.03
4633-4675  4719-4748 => 1.06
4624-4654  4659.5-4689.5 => 1.01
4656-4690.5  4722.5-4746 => 1.04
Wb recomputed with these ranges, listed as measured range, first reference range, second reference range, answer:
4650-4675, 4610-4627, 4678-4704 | 0.03 mag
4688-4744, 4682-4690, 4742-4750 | 0.01 mag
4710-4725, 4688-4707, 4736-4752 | -0.06 mag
